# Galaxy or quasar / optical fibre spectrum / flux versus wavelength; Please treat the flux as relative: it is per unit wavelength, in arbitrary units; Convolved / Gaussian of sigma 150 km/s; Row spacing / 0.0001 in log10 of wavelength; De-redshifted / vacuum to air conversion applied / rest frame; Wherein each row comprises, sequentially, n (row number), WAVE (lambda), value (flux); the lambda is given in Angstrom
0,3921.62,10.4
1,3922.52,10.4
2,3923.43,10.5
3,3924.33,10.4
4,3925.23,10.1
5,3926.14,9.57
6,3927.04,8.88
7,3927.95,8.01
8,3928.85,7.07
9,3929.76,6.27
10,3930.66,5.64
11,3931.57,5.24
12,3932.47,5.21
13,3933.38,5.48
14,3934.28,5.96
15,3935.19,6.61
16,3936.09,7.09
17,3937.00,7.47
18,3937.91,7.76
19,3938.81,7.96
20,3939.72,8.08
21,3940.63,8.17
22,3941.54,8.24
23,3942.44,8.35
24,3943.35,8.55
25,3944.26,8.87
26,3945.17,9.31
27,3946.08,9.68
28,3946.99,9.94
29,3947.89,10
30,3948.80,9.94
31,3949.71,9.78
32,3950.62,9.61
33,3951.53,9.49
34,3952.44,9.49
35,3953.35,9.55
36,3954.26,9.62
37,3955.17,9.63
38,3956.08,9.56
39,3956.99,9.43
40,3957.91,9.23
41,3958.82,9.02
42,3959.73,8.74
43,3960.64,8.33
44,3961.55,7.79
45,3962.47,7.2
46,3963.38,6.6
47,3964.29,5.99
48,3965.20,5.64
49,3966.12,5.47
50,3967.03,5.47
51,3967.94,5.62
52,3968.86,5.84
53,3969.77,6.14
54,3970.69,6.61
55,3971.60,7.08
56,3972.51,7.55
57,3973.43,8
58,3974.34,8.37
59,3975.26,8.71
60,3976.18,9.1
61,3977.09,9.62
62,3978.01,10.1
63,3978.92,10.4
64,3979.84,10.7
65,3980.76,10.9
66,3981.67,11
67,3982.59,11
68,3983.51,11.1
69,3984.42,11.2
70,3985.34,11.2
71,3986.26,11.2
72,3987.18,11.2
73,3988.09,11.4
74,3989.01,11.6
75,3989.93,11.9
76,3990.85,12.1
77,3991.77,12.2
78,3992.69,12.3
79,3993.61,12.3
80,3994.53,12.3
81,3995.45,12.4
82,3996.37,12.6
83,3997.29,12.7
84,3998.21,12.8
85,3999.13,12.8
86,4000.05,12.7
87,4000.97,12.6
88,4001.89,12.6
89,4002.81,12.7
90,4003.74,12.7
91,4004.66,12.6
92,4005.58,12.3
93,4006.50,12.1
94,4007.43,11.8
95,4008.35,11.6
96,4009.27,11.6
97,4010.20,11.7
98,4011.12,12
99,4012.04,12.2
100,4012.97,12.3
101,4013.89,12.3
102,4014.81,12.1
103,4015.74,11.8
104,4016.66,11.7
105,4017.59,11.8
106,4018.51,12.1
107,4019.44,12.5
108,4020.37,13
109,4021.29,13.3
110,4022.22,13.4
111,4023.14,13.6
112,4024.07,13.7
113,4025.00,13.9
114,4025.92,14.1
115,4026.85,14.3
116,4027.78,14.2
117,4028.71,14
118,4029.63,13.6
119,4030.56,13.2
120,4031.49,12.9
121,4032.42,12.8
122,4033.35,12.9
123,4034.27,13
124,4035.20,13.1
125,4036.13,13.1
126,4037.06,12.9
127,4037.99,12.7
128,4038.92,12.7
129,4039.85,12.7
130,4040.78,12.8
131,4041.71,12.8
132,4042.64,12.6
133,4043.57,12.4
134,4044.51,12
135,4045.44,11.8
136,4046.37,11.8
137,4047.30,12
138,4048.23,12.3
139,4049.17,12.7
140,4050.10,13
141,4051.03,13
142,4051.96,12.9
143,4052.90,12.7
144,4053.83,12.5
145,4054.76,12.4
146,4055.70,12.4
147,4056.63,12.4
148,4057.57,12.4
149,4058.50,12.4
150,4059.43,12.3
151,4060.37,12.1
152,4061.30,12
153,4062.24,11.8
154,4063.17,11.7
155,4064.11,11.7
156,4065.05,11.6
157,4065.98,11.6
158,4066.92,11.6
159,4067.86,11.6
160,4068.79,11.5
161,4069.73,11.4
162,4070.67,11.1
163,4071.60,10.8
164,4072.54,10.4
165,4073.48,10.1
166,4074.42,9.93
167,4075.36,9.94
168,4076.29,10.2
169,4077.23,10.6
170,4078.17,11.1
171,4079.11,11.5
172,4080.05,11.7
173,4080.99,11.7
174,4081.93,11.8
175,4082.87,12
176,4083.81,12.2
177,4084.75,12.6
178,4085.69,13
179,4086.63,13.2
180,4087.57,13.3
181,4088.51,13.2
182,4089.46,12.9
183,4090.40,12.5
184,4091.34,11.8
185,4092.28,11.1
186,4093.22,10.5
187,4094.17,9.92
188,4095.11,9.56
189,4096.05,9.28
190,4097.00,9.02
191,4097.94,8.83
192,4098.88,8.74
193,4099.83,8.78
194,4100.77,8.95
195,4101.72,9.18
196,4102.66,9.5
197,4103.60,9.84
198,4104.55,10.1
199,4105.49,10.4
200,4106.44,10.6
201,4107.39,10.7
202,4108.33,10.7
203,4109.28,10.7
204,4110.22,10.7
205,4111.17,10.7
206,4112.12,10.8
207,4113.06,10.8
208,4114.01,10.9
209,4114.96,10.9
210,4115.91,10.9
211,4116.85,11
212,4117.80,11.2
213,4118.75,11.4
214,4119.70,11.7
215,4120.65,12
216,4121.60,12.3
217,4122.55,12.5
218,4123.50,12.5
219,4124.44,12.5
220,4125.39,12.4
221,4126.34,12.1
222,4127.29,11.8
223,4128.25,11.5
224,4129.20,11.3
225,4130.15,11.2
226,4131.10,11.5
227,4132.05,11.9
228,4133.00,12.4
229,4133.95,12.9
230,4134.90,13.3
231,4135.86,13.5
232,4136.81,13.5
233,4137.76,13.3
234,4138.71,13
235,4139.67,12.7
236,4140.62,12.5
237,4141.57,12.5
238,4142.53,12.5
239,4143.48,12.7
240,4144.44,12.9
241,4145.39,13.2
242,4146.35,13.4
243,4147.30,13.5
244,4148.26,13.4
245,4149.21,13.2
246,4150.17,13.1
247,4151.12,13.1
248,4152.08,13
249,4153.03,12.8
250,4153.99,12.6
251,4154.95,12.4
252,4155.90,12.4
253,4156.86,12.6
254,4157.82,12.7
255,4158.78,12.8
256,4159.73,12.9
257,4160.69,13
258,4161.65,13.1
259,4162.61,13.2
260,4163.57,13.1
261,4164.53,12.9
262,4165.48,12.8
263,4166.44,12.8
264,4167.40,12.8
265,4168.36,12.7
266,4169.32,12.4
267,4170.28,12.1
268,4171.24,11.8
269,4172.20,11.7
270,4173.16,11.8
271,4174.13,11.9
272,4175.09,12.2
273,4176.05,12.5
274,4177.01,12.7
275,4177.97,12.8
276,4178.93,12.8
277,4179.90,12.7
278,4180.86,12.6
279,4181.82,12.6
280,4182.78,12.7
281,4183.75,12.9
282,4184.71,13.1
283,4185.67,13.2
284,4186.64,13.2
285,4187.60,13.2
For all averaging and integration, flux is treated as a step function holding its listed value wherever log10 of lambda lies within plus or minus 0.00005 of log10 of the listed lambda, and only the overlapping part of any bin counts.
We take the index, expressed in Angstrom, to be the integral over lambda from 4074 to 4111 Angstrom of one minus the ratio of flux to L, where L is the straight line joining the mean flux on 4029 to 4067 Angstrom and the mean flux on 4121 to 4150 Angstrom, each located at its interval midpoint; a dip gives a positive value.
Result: 5.1 Angstrom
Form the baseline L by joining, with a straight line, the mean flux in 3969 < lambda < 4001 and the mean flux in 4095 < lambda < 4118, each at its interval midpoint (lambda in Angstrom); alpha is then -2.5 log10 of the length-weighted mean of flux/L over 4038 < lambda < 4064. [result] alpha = -0.19 mag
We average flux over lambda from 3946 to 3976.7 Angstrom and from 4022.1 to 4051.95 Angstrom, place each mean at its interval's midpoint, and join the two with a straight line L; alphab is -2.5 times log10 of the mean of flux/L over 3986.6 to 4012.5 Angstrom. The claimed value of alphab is -0.15 mag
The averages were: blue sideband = 8.17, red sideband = 13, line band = 12.2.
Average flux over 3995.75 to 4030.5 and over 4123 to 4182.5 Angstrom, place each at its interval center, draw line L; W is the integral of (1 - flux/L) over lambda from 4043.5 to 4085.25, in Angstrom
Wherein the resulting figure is 3.0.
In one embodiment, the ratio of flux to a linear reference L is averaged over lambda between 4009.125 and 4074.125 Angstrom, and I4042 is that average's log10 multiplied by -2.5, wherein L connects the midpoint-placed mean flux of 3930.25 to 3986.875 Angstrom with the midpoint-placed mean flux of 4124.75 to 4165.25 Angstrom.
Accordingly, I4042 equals -0.204 mag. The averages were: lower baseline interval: 8.41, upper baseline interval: 12.7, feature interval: 12.4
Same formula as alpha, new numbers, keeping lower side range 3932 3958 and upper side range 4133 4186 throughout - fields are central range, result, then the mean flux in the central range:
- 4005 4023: -0.23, 12.2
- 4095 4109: 0.21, 9.63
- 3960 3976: 0.29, 6.91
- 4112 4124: 0.04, 11.5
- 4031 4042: -0.24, 12.9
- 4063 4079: 0.00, 11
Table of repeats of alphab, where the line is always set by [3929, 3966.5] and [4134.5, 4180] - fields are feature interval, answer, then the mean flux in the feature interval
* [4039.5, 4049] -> -0.20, 12.3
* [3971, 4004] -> -0.23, 11.1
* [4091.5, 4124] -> 0.11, 10.5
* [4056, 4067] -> -0.13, 12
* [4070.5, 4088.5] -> -0.04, 11.5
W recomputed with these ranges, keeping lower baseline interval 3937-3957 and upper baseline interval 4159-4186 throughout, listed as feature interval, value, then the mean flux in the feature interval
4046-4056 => -1.7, 12.5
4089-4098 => 0.6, 10.6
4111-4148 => -0.6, 12.2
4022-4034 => -3.7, 13.6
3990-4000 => -2.6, 12.4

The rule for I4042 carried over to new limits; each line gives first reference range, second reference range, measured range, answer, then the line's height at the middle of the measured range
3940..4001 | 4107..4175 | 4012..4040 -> -0.23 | 10.5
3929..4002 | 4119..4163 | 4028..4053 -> -0.20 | 10.7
